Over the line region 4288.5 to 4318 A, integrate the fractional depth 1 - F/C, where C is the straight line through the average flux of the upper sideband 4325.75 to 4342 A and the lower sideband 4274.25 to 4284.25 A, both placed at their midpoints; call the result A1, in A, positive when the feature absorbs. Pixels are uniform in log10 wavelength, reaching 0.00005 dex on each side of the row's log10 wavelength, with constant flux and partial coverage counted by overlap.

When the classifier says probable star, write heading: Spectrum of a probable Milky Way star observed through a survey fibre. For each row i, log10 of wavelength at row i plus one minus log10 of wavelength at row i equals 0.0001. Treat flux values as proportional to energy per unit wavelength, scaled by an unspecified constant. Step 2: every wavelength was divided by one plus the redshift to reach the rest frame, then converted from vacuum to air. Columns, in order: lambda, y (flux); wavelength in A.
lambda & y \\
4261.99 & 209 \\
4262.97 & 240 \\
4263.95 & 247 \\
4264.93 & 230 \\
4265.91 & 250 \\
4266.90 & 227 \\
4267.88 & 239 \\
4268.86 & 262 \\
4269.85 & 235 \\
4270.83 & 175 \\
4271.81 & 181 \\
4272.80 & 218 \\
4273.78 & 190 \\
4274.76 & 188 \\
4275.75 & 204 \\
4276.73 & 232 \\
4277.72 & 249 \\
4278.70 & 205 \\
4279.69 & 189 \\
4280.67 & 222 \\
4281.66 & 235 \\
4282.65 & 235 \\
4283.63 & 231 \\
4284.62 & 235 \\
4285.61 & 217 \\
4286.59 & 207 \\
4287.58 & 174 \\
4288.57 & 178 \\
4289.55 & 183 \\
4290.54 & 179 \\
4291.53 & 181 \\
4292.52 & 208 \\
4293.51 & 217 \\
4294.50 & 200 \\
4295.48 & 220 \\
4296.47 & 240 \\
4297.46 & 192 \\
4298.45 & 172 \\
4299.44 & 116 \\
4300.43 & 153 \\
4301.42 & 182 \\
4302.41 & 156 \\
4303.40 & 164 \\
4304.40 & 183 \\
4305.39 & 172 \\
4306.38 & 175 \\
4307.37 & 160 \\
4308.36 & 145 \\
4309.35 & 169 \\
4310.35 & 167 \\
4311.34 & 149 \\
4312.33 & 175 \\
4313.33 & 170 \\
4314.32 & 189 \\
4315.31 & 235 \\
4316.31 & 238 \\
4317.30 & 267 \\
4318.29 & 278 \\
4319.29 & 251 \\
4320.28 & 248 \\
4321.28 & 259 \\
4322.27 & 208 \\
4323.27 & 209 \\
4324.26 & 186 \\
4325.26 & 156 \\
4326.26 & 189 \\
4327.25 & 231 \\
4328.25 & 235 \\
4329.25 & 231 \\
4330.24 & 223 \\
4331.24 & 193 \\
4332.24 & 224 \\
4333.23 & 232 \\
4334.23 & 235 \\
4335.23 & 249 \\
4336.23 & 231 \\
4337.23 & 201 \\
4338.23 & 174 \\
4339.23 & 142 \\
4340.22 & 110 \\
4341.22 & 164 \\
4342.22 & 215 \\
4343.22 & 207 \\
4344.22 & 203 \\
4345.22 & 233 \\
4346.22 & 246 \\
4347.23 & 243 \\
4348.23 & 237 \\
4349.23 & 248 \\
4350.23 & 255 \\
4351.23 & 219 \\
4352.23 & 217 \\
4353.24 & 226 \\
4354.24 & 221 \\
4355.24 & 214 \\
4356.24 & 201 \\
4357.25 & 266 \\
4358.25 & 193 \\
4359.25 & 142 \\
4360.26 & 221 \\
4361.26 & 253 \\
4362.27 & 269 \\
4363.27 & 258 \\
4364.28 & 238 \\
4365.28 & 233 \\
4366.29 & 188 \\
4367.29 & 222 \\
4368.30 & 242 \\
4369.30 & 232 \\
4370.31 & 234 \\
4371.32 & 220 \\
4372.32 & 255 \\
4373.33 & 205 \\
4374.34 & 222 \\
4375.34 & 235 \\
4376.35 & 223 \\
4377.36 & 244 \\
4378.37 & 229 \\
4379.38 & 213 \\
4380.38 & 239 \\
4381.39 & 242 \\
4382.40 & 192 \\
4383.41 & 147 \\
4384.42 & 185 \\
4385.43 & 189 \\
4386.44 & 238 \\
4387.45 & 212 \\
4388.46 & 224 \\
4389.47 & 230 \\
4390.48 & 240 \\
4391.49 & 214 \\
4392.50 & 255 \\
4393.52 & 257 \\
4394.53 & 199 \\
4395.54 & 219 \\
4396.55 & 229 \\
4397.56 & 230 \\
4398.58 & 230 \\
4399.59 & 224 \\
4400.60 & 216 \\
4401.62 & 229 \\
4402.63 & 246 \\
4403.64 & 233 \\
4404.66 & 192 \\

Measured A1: 3.8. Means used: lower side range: 219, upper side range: 204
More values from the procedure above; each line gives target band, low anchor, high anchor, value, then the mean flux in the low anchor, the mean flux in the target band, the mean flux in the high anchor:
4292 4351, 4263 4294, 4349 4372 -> 4.8 A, 214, 203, 227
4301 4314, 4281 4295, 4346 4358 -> 2.8 A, 206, 167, 232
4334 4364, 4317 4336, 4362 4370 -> 1.9 A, 226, 216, 234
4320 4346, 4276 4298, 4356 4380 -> 1.5 A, 210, 207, 227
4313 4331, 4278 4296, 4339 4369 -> -0.8 A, 207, 223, 218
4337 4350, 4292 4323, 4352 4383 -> 0.7 A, 196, 203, 225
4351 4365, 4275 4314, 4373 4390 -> -1.0 A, 191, 224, 216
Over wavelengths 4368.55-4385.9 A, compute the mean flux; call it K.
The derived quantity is 218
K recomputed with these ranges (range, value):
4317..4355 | 218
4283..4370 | 207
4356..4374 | 226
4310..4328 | 212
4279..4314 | 187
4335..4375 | 219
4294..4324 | 195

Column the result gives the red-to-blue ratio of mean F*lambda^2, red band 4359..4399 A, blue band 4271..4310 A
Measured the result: 1.2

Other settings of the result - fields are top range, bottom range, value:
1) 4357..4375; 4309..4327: 1.11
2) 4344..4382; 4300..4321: 1.22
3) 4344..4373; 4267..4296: 1.13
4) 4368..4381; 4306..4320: 1.19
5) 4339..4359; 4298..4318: 1.22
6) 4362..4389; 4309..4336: 1.06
